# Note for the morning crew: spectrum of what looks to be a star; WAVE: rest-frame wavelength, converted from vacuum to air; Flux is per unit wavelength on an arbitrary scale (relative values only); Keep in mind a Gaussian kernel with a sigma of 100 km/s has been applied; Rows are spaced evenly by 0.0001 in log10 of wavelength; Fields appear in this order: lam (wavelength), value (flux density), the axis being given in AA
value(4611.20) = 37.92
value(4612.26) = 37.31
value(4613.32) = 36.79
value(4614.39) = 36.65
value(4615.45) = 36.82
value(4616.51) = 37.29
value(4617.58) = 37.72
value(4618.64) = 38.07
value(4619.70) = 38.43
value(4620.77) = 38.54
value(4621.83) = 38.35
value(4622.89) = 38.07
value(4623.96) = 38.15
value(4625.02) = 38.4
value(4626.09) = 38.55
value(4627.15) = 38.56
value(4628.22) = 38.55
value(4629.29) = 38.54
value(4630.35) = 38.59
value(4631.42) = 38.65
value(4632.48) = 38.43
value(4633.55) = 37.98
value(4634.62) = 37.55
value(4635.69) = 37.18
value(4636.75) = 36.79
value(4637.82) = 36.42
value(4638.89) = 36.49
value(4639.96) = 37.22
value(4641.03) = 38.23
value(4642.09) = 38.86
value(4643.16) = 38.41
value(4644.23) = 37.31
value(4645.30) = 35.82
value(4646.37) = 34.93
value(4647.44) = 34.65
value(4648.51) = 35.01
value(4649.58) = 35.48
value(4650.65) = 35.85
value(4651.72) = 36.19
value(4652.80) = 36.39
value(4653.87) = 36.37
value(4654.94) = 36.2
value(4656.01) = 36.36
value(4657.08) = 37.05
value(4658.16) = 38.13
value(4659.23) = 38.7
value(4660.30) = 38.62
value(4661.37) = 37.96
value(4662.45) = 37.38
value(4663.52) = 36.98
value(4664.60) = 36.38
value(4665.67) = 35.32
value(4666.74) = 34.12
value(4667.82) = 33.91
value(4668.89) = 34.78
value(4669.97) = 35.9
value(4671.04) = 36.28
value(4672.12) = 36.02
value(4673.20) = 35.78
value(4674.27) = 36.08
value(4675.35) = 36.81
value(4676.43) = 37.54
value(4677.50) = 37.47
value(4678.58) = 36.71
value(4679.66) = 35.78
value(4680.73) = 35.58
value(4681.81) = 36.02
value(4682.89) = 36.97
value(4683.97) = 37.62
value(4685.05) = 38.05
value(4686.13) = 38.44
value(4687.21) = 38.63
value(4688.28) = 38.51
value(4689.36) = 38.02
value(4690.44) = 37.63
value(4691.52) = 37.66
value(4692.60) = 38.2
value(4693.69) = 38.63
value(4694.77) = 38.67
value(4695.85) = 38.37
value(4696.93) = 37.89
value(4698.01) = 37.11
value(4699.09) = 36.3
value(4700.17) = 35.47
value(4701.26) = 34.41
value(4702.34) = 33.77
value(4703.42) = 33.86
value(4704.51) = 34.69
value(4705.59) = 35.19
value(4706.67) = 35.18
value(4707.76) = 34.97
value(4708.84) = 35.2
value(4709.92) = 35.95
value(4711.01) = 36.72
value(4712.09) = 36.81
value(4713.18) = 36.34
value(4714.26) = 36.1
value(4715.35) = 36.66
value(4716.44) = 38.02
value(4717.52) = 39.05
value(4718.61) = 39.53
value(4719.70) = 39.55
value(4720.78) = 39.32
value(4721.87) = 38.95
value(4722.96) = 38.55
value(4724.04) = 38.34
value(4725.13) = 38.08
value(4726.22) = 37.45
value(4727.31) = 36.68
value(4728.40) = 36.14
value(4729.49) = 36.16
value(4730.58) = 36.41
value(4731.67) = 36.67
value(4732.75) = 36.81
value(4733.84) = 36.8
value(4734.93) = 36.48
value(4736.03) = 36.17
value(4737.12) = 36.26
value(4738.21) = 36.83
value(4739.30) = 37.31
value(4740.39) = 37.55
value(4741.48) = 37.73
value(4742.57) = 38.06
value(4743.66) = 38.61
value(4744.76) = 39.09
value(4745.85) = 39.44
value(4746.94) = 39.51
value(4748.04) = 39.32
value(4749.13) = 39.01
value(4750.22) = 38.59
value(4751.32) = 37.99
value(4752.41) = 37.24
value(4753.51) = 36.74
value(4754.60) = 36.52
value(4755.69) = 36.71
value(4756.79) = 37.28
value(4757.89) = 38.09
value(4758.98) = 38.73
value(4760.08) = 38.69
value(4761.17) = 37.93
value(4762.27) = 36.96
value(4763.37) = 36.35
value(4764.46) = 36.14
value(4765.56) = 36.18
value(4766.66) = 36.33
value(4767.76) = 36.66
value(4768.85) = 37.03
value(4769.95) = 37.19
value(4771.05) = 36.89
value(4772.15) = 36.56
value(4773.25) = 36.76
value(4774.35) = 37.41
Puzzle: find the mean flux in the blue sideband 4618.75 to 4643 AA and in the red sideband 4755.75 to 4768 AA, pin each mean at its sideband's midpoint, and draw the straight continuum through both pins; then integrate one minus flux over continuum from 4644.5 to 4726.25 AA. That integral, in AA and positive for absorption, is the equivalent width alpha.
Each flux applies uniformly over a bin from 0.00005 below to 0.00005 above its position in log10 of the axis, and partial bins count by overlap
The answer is 2.0 AA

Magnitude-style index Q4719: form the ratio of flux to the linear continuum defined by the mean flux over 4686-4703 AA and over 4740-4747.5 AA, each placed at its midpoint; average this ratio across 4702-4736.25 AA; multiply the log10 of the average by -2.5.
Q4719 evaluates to 0.034 mag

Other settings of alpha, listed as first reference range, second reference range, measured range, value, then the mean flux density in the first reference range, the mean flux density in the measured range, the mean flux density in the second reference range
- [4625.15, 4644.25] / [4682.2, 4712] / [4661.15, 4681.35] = 0.61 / 37.9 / 36.1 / 36.7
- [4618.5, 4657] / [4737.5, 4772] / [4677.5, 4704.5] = 0.34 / 37.3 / 37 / 37.6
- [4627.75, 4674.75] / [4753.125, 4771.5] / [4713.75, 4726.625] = -0.47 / 36.8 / 38.3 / 37.1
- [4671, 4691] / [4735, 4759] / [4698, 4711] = 0.76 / 37.1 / 35.2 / 37.8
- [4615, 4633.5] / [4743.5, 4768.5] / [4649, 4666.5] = 0.60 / 38.2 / 36.8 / 37.7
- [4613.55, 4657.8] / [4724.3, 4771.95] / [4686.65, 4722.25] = 0.31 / 37.3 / 37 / 37.4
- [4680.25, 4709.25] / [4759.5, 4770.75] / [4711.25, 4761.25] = -1.15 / 36.7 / 37.7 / 36.9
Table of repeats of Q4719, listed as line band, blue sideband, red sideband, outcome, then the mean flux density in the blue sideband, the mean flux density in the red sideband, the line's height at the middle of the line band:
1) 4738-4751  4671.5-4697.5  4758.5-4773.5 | -0.04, 37.4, 37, 37.1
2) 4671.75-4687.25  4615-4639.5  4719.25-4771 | 0.03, 37.9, 37.5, 37.7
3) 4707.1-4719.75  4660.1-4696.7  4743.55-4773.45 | 0.01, 37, 37.6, 37.2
